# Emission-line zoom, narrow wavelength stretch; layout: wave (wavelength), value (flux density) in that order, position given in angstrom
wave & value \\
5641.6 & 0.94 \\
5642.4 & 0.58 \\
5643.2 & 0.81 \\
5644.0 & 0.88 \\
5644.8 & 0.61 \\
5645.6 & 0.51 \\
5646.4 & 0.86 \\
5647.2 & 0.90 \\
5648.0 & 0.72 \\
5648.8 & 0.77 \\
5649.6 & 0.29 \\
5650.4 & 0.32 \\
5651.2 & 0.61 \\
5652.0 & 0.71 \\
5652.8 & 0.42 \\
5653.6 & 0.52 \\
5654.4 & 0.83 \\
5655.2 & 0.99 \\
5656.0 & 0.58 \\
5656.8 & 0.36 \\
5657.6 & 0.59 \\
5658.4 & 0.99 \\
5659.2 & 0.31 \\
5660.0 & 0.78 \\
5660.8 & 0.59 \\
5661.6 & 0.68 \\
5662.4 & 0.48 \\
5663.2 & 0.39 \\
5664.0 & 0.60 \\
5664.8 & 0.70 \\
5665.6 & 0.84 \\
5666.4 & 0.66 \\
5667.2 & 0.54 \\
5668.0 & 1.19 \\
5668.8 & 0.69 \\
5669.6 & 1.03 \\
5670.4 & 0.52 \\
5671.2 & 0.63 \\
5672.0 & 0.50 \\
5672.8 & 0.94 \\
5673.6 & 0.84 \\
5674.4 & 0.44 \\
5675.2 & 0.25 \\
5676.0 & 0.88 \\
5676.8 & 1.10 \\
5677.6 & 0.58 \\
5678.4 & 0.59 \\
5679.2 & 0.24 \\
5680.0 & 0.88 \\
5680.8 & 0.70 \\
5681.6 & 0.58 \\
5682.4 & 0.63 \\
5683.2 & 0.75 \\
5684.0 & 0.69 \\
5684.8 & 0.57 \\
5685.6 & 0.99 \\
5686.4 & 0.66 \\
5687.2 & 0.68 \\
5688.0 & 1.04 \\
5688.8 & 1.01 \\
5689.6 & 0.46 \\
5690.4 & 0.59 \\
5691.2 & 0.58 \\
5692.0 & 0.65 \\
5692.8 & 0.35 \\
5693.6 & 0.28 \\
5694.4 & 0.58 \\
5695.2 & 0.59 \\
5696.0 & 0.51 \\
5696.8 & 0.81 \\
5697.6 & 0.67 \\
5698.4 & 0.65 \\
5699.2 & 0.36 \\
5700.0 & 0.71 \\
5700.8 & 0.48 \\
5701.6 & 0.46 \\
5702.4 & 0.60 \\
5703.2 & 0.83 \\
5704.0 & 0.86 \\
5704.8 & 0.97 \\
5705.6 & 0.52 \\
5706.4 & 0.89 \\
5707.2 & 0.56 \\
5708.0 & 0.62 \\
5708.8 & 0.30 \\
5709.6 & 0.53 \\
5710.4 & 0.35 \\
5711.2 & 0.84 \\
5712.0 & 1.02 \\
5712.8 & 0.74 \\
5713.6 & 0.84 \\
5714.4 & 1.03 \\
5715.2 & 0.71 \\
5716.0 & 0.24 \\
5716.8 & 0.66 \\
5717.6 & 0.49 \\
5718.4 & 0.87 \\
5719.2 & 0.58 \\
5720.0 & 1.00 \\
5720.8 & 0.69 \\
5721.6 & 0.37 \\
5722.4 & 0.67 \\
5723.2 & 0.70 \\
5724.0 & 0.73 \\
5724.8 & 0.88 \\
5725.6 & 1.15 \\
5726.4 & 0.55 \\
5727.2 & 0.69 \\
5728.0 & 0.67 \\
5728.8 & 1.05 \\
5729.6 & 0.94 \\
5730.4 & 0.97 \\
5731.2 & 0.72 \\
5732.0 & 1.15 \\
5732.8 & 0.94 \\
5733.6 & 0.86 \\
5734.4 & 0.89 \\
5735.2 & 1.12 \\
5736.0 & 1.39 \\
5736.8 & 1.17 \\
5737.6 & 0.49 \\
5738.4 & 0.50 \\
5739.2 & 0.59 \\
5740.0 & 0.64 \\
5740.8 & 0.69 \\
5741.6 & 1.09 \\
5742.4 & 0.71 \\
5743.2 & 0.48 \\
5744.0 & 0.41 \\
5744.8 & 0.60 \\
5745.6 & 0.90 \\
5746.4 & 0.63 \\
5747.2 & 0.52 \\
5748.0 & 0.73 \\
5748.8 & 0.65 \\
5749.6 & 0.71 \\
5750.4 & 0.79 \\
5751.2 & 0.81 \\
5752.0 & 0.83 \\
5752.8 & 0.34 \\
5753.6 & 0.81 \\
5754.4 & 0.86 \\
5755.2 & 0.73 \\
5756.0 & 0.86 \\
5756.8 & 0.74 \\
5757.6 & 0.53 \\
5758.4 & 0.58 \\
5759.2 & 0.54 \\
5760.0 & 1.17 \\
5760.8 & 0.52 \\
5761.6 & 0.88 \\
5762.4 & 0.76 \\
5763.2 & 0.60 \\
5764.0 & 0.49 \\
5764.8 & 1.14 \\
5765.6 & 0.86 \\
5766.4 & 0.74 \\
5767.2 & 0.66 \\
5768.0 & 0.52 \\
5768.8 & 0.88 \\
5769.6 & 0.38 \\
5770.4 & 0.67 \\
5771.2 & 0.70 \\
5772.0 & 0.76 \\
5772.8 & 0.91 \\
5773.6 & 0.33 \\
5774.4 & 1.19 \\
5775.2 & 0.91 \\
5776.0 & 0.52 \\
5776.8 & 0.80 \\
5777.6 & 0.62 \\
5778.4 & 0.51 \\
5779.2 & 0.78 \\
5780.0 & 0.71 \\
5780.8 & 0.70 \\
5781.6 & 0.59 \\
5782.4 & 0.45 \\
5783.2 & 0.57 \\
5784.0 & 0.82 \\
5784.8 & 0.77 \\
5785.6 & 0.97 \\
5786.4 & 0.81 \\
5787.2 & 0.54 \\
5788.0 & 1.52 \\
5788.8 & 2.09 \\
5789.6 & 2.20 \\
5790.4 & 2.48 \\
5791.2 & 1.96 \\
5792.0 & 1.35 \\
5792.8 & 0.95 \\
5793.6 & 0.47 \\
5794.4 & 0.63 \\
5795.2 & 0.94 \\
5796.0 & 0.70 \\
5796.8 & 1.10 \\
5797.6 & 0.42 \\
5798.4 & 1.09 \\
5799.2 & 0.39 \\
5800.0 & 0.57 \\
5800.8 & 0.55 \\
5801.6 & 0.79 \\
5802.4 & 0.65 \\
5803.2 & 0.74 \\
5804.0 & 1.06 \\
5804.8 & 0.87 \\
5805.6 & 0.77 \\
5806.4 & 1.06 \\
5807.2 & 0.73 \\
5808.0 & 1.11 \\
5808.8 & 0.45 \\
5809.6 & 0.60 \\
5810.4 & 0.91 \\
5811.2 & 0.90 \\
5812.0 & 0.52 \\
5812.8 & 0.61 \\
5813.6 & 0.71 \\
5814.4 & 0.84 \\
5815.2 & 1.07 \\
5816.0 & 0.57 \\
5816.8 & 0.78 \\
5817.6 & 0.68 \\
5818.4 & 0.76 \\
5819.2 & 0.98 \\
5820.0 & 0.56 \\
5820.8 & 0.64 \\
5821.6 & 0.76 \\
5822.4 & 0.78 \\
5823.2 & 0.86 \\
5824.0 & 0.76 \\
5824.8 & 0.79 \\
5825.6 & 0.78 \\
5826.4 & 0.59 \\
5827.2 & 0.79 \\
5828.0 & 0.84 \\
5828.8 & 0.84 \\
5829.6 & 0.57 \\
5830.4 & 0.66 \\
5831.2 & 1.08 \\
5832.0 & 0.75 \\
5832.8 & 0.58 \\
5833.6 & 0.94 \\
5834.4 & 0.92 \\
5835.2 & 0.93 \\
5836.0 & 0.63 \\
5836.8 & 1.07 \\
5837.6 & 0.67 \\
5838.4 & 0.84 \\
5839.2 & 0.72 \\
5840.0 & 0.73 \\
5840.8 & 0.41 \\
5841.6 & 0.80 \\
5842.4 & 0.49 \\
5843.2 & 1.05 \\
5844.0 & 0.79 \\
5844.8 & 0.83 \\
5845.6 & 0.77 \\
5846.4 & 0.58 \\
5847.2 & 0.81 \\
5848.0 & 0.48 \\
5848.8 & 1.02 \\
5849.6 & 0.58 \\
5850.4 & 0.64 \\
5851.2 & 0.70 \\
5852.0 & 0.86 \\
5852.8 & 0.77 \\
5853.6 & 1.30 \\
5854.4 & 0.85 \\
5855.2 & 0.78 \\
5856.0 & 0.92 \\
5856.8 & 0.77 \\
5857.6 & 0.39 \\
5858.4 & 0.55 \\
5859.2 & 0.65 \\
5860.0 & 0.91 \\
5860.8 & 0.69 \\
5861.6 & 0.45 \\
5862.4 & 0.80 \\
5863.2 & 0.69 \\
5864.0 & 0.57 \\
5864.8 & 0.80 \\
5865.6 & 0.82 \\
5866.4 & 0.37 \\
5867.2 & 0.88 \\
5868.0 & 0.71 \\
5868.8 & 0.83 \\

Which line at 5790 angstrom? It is [O III] 5007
